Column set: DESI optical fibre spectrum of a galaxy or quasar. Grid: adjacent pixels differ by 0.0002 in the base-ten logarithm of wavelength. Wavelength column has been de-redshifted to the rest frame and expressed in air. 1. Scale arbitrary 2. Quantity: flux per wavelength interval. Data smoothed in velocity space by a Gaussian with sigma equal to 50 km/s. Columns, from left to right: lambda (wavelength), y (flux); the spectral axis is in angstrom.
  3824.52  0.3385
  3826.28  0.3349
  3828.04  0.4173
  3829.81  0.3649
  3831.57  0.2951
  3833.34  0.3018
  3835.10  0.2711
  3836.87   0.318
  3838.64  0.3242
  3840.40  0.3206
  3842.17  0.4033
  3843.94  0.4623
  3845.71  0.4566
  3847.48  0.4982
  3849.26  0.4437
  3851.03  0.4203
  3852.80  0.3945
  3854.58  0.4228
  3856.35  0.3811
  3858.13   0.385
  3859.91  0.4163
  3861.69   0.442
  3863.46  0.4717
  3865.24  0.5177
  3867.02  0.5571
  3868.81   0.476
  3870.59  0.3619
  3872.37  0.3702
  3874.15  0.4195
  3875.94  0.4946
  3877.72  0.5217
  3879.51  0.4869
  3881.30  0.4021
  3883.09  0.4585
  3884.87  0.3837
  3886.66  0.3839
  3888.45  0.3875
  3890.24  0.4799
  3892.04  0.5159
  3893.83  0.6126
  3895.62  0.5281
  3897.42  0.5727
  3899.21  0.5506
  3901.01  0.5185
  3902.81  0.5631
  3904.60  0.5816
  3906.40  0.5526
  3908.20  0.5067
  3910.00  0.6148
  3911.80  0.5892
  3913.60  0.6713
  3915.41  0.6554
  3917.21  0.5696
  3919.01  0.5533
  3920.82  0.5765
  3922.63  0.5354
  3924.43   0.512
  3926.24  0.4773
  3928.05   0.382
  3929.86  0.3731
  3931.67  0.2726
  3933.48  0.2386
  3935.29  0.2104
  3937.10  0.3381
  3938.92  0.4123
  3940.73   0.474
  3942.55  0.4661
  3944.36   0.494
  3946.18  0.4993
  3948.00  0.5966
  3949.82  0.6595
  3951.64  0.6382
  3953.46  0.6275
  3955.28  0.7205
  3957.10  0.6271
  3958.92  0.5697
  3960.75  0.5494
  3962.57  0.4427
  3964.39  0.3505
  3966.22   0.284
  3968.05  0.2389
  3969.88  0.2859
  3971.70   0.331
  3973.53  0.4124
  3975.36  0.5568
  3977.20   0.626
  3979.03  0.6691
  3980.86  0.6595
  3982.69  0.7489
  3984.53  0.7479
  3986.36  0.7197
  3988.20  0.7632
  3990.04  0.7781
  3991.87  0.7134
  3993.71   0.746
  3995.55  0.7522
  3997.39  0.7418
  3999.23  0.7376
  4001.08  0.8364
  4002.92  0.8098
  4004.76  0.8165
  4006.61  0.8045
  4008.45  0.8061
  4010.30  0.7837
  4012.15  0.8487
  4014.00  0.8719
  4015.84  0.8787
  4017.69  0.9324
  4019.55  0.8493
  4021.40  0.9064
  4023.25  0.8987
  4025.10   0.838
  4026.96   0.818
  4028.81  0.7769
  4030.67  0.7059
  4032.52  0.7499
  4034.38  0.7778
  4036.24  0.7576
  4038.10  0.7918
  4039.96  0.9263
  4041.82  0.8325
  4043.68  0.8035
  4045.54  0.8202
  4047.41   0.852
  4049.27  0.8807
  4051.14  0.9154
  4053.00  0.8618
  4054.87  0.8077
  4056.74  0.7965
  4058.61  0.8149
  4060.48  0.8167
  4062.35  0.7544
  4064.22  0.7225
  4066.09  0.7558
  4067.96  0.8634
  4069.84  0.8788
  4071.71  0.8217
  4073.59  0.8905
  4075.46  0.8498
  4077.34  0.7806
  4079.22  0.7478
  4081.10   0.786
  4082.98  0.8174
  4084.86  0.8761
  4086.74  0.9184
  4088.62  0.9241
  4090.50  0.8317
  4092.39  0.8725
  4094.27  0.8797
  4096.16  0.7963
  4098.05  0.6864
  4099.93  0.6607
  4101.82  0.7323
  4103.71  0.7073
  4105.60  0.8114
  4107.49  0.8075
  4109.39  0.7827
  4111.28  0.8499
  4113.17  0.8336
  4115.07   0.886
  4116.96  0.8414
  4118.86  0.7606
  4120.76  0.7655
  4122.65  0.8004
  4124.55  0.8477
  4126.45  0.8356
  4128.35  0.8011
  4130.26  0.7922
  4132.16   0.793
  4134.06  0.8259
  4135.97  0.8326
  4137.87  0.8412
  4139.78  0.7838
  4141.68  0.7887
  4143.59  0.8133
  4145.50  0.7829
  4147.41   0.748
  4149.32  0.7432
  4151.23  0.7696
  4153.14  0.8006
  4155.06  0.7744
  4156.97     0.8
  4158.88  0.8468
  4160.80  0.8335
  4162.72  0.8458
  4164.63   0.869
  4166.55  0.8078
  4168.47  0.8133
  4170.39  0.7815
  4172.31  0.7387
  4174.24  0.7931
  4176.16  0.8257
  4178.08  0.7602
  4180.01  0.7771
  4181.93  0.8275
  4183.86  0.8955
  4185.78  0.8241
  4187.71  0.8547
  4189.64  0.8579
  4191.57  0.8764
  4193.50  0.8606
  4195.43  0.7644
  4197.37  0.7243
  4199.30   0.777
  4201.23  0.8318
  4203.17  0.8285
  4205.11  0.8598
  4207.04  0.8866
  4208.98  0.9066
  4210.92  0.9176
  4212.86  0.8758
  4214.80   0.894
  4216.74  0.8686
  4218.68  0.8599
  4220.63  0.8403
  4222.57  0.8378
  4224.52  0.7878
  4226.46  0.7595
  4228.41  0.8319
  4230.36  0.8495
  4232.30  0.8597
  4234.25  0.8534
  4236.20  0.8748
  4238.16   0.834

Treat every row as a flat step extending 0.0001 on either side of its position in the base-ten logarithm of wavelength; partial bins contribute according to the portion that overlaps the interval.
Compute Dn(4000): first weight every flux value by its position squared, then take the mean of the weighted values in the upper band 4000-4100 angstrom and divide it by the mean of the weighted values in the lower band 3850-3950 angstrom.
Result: 1.9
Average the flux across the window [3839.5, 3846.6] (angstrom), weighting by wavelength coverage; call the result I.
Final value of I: 0.411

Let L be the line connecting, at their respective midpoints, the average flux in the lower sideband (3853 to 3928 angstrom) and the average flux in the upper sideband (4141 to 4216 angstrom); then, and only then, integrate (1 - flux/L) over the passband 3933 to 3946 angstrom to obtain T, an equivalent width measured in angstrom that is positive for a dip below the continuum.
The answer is 3.9 angstrom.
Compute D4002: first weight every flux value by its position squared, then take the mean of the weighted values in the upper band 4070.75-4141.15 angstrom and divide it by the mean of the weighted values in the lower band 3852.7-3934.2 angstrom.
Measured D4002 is 1.9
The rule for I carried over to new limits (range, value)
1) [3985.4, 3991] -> 0.754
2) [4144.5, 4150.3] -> 0.758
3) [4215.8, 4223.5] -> 0.852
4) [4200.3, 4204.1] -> 0.829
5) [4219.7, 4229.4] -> 0.811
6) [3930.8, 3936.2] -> 0.241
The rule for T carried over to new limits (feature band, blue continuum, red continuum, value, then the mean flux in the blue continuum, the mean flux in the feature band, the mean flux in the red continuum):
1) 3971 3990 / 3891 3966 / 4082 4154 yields -1.20 angstrom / 0.515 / 0.634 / 0.806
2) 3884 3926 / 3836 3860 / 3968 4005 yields -2.46 angstrom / 0.403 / 0.539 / 0.659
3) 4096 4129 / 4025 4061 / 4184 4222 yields 1.66 angstrom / 0.817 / 0.789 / 0.849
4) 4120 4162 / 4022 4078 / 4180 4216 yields 1.74 angstrom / 0.819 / 0.801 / 0.846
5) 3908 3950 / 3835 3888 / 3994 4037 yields 7.58 angstrom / 0.424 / 0.483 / 0.812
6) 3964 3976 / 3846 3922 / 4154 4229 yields 4.92 angstrom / 0.493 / 0.347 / 0.829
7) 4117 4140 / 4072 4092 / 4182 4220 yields 1.00 angstrom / 0.842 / 0.809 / 0.85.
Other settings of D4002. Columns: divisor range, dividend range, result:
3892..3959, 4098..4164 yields 1.69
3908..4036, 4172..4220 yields 1.49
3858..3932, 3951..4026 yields 1.44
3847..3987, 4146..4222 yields 1.91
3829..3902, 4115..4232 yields 2.20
